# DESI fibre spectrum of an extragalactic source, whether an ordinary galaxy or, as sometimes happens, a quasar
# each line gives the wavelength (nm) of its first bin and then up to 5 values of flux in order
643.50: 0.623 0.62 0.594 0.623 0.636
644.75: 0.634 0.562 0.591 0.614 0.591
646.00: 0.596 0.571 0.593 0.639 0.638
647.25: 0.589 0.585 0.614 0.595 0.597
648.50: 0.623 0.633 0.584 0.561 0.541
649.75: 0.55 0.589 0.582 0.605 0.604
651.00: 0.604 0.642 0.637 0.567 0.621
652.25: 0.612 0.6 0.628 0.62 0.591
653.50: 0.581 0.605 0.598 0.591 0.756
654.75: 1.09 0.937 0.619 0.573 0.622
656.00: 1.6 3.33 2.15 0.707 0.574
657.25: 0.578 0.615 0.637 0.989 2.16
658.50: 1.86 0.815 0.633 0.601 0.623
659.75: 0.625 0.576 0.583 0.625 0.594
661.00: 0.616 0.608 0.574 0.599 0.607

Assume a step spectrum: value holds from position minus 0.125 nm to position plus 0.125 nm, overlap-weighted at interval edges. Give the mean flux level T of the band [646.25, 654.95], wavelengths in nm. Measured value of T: 0.622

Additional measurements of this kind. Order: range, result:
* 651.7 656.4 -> 0.861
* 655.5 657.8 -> 1.19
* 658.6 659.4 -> 0.718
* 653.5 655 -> 0.733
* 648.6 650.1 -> 0.577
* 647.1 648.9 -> 0.605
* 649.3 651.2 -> 0.584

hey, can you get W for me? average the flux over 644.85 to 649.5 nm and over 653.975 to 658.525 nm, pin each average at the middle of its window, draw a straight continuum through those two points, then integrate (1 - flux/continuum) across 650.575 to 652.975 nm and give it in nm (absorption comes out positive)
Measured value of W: 0.67 nm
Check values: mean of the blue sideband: 0.597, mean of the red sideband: 1.1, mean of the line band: 0.613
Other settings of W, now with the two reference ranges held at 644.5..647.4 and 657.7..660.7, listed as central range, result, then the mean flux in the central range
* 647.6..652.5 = 0.66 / 0.598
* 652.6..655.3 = 0.30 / 0.694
